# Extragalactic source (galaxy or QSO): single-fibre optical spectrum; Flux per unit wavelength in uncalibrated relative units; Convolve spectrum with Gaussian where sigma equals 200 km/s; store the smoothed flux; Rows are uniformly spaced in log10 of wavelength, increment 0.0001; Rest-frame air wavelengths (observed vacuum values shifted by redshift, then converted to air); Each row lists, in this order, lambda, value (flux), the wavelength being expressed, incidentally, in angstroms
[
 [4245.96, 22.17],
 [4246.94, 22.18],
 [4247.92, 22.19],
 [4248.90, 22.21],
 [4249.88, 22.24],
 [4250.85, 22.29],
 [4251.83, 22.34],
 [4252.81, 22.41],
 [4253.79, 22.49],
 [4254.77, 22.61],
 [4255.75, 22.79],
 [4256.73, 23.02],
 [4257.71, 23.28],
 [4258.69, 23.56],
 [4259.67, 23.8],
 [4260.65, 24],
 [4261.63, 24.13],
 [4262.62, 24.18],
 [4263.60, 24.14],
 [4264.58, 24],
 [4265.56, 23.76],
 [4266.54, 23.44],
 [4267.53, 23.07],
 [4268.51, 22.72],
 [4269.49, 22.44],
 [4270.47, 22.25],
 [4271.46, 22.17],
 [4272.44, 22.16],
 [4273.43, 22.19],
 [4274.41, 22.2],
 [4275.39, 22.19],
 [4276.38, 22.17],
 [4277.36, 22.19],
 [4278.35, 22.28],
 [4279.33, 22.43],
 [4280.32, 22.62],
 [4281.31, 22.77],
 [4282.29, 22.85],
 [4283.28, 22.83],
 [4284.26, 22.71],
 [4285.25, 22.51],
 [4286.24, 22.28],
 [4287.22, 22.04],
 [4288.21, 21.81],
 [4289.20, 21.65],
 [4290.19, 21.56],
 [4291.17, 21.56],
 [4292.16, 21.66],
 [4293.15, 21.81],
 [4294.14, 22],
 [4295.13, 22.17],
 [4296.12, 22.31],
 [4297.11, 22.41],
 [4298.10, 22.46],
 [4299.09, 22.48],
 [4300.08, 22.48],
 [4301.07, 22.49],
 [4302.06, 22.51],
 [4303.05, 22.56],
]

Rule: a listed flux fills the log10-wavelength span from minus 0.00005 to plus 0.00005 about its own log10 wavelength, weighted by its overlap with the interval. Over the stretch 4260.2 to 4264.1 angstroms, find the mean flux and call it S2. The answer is 24.1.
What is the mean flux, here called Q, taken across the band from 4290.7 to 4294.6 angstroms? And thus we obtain 21.7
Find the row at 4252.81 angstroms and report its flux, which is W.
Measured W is 22.41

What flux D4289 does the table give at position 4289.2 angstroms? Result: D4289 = 21.65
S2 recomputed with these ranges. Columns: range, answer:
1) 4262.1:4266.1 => 24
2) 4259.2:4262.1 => 24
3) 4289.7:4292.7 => 21.6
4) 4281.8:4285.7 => 22.7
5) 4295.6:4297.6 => 22.3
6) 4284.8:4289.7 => 22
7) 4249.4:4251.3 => 22.4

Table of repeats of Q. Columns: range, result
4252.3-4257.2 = 22.7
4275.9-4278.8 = 22.2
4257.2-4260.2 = 23.6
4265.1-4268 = 23.4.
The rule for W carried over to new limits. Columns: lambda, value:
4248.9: 22.21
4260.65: 24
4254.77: 22.61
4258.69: 23.56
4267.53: 23.07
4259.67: 23.8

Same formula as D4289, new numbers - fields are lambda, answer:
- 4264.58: 24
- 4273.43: 22.19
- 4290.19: 21.56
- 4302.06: 22.51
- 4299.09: 22.48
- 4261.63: 24.13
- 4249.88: 22.24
